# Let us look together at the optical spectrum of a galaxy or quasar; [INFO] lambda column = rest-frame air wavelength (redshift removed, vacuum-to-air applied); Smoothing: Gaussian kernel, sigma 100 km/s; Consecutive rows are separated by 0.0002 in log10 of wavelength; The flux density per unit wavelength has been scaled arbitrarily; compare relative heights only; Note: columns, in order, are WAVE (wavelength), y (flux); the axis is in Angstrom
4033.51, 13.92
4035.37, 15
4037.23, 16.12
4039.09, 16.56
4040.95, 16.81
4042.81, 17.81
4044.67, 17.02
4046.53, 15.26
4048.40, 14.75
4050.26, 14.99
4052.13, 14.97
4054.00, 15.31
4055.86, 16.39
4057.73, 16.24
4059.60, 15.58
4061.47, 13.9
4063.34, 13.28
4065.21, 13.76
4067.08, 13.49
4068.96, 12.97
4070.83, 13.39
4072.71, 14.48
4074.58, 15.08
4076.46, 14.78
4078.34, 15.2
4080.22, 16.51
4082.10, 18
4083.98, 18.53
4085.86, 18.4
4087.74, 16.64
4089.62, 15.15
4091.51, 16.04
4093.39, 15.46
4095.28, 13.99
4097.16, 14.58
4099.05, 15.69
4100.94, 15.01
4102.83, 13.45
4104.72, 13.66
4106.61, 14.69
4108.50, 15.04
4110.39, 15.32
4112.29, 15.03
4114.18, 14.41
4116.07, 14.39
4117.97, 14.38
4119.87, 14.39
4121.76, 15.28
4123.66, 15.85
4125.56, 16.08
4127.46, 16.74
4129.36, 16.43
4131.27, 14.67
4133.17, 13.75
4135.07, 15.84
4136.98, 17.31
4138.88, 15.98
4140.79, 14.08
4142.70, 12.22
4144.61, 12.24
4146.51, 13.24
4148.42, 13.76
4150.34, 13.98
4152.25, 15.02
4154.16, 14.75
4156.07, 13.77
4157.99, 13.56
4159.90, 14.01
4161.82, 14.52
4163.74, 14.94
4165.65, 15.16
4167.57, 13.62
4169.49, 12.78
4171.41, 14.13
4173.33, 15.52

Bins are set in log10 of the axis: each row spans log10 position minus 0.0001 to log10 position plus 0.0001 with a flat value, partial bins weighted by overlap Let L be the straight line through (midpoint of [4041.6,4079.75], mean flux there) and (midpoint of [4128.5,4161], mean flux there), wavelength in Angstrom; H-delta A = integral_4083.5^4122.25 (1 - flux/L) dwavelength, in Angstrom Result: -1.3 Angstrom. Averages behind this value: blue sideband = 15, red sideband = 14.4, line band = 15.2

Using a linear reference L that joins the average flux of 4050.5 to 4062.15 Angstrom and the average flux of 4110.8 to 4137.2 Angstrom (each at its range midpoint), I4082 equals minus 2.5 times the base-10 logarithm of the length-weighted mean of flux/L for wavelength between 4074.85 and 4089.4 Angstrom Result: -0.09 mag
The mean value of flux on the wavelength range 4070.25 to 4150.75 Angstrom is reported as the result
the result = 15.1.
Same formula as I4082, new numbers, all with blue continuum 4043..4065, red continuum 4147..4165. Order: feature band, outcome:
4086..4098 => -0.045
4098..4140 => -0.039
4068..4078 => 0.066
